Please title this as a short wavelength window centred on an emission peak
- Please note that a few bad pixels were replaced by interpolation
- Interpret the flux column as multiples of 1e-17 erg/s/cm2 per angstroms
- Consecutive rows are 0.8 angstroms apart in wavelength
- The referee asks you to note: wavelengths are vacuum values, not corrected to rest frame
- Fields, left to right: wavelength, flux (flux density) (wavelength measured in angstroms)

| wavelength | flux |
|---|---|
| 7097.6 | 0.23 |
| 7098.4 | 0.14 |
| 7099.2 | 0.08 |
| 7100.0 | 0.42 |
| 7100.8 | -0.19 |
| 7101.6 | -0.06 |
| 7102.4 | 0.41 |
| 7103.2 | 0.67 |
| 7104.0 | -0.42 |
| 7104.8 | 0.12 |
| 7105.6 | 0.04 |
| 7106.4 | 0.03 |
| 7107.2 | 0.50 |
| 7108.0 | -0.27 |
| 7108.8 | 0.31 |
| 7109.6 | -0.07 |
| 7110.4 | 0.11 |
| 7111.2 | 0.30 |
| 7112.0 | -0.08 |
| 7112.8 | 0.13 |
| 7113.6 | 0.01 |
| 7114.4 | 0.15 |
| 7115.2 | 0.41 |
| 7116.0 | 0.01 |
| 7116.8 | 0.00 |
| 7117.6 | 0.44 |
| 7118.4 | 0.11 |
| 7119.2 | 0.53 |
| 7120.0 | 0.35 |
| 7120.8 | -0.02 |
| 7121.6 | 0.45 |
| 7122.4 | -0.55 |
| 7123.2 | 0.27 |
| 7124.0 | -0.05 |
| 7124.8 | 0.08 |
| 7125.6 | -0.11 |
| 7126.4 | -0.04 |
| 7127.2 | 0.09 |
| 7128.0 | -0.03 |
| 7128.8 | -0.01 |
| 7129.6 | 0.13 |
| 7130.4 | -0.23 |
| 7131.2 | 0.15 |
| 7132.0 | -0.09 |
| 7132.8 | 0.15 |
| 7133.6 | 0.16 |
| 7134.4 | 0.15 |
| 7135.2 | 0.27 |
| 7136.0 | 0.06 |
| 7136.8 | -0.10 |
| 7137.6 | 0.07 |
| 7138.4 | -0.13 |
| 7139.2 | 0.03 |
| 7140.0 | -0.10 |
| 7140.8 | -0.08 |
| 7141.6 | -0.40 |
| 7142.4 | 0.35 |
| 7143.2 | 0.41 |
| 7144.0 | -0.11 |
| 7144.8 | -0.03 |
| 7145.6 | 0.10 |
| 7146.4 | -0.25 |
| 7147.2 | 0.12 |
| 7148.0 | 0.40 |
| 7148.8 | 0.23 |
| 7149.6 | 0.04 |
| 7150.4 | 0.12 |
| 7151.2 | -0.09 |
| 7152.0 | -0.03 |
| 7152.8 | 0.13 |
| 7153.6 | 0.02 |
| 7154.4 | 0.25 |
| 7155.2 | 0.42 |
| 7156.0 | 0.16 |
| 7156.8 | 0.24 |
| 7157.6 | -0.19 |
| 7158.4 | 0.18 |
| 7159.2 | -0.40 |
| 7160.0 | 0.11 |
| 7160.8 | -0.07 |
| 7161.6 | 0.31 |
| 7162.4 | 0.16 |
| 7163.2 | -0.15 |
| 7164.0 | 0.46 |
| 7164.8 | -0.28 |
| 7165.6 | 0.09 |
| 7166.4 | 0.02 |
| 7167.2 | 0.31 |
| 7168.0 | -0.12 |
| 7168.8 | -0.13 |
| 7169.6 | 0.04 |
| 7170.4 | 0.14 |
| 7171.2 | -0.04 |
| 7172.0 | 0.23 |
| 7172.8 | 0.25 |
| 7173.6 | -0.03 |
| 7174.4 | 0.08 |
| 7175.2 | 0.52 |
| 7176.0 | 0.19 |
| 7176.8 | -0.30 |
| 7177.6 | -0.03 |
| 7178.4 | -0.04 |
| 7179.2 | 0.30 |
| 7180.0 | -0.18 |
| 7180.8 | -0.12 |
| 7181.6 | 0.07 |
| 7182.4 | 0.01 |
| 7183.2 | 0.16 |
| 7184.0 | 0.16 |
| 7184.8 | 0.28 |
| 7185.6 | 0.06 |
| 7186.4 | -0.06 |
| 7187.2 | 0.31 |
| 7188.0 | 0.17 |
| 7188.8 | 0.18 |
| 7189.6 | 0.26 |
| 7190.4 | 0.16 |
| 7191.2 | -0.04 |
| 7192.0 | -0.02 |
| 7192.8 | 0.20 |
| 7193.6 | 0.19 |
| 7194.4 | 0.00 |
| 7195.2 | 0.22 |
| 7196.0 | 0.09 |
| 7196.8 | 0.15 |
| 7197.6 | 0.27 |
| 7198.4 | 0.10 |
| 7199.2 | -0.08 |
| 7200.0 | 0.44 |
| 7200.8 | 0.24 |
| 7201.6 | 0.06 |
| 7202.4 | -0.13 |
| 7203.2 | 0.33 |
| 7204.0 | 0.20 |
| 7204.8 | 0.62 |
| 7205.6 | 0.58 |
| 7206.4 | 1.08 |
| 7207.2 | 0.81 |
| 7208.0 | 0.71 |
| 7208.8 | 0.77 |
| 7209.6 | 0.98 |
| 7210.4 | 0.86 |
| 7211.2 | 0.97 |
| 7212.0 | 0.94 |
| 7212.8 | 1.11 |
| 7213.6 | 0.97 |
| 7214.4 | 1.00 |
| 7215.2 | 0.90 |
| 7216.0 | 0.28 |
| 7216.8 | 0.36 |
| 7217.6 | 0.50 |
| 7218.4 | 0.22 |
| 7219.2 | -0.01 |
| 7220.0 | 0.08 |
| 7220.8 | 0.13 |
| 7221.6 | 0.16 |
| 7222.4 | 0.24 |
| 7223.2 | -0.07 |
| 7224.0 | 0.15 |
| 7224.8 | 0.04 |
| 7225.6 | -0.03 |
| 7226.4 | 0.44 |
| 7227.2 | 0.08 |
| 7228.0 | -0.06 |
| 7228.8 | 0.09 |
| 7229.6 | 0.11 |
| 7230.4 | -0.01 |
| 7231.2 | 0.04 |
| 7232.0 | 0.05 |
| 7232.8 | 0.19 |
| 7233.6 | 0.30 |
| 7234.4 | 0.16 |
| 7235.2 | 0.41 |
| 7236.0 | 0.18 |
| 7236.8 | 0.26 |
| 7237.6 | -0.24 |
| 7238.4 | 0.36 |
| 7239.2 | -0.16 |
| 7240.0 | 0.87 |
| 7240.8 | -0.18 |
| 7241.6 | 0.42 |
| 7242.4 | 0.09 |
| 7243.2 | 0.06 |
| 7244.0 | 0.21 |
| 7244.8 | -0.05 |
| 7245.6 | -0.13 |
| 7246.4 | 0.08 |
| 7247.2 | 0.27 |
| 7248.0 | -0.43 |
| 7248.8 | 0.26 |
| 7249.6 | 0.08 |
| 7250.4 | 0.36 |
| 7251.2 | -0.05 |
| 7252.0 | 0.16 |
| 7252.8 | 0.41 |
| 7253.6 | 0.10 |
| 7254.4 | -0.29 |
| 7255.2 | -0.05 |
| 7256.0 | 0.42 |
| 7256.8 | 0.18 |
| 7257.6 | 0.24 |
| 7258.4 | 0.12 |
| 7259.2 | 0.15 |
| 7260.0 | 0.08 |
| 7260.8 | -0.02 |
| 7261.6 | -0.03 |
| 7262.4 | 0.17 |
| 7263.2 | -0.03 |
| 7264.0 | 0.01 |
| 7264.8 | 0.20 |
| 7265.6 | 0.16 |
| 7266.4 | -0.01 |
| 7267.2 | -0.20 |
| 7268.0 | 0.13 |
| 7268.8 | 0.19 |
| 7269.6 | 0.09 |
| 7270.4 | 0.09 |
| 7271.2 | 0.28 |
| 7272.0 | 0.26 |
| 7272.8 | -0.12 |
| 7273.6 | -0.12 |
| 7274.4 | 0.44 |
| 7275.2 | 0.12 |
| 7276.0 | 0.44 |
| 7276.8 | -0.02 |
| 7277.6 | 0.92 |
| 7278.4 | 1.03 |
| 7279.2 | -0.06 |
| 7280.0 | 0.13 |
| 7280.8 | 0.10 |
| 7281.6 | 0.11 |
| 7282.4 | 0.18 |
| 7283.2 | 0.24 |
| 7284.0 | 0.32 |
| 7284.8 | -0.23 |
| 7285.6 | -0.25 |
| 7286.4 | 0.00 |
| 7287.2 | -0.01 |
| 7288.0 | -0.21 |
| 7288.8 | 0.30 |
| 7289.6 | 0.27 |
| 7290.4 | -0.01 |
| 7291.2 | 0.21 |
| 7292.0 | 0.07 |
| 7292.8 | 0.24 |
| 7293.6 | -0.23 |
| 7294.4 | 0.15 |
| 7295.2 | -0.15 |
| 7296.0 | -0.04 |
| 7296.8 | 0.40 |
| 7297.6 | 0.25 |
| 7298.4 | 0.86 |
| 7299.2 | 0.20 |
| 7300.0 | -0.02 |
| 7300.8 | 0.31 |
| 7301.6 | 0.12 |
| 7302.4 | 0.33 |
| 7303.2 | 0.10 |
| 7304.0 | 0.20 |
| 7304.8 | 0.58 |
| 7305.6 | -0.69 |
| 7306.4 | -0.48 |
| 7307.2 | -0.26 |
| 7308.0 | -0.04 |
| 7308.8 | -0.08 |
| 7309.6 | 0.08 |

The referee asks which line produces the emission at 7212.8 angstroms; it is [O II]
